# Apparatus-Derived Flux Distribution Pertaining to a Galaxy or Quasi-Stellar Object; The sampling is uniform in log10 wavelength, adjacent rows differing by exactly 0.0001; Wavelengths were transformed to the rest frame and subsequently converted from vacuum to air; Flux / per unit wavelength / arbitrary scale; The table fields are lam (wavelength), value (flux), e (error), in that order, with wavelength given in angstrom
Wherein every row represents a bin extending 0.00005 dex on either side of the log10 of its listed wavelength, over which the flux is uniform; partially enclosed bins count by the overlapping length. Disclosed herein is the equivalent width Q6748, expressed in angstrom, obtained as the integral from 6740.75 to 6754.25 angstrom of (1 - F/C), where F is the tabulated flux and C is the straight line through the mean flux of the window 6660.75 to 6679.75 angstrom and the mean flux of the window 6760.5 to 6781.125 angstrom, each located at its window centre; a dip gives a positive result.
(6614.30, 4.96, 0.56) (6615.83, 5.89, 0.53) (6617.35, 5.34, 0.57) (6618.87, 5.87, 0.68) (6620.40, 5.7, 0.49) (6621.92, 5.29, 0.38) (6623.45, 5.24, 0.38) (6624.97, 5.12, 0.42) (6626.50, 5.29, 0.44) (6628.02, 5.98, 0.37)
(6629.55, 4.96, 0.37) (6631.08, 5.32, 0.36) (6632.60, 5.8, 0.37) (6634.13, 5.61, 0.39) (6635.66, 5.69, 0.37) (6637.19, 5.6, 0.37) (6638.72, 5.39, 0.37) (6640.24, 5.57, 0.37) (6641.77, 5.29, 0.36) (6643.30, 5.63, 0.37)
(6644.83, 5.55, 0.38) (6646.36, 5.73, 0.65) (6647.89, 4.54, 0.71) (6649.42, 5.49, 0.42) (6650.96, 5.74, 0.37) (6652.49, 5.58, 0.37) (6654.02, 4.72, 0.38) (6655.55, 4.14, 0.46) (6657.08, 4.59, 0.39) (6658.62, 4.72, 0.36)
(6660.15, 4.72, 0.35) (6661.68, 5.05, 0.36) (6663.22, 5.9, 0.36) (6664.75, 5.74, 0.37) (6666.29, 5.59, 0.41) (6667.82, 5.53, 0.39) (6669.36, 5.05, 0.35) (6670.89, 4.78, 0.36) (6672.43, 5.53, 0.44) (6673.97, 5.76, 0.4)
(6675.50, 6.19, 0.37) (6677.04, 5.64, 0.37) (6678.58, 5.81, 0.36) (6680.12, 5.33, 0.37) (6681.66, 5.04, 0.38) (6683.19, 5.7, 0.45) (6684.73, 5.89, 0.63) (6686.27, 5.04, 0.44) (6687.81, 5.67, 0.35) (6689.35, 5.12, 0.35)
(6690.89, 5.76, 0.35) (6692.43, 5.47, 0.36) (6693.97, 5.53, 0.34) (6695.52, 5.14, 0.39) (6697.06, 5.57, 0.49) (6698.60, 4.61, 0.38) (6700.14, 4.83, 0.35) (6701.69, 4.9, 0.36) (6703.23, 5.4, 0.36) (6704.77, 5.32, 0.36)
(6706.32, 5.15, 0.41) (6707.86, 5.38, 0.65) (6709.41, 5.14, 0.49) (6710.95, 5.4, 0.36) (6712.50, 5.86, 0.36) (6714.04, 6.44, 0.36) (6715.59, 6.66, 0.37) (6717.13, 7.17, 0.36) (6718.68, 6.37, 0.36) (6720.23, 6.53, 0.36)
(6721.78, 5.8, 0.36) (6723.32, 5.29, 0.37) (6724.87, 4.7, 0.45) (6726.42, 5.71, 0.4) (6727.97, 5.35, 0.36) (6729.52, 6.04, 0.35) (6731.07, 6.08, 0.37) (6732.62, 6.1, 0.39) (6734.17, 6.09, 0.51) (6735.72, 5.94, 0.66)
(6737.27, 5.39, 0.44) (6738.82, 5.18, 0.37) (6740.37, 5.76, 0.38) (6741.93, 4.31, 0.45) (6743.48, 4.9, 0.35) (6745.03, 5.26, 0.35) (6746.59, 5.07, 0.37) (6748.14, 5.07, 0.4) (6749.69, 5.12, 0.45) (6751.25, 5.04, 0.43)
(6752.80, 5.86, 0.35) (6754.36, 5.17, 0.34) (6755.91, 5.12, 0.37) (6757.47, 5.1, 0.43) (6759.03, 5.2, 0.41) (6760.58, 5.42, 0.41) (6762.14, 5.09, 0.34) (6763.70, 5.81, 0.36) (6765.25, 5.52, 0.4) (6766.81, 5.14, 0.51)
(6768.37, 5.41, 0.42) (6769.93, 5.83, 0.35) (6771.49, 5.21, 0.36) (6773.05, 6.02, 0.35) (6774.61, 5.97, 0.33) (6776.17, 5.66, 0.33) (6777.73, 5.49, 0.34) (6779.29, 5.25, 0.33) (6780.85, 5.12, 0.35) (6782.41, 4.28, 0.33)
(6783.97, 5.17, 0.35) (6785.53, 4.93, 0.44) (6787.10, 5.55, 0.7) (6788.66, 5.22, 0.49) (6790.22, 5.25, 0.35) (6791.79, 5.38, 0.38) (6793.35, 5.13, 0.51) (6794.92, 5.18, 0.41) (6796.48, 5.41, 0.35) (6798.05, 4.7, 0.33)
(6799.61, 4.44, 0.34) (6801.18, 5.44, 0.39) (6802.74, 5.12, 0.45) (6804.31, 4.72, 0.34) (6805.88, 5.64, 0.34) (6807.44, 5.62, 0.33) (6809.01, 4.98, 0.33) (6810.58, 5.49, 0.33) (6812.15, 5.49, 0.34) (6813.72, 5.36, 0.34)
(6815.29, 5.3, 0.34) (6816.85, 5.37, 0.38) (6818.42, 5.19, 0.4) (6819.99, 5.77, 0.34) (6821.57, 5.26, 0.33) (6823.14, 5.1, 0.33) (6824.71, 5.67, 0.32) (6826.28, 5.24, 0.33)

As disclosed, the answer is 1.00 angstrom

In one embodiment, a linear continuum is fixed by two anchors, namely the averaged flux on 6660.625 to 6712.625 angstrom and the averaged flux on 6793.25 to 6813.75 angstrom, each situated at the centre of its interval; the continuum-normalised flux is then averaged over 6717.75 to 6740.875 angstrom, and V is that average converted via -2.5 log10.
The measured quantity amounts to -0.087 mag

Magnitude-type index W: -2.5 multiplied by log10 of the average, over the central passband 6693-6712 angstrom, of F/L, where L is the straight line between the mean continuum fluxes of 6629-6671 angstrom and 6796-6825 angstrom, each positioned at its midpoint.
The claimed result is 0.02 mag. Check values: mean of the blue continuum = 5.3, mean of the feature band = 5.21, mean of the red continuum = 5.26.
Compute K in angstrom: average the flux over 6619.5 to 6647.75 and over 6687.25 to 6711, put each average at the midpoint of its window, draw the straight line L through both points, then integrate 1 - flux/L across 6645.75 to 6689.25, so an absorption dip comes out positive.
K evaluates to 0.3 angstrom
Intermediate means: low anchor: 5.47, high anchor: 5.27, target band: 5.32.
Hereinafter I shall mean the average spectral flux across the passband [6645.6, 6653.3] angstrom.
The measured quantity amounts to 5.41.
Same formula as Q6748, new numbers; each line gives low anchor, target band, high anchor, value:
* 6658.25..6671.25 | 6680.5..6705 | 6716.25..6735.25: 1.1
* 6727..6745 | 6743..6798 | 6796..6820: 1.1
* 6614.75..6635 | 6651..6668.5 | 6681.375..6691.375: 1.1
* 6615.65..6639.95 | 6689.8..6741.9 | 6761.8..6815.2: -2.2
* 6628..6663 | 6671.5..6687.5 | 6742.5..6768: -1.0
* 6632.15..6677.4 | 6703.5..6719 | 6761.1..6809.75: -1.6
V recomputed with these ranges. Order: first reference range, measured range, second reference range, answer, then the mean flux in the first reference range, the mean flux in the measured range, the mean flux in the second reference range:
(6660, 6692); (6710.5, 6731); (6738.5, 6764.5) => -0.12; 5.48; 5.96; 5.21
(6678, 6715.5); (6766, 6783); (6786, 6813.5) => -0.03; 5.42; 5.41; 5.22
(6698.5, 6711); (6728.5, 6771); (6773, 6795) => -0.04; 5.14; 5.41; 5.29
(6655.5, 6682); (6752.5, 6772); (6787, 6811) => -0.03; 5.32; 5.36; 5.19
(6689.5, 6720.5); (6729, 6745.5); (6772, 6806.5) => -0.02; 5.61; 5.55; 5.23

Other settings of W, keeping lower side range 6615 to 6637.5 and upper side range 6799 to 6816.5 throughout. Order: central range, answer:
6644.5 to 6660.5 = 0.09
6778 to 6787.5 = 0.05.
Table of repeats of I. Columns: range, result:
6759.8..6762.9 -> 5.26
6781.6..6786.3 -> 4.8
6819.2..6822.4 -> 5.49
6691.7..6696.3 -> 5.37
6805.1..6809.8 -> 5.42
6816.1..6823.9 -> 5.33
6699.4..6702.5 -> 4.87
